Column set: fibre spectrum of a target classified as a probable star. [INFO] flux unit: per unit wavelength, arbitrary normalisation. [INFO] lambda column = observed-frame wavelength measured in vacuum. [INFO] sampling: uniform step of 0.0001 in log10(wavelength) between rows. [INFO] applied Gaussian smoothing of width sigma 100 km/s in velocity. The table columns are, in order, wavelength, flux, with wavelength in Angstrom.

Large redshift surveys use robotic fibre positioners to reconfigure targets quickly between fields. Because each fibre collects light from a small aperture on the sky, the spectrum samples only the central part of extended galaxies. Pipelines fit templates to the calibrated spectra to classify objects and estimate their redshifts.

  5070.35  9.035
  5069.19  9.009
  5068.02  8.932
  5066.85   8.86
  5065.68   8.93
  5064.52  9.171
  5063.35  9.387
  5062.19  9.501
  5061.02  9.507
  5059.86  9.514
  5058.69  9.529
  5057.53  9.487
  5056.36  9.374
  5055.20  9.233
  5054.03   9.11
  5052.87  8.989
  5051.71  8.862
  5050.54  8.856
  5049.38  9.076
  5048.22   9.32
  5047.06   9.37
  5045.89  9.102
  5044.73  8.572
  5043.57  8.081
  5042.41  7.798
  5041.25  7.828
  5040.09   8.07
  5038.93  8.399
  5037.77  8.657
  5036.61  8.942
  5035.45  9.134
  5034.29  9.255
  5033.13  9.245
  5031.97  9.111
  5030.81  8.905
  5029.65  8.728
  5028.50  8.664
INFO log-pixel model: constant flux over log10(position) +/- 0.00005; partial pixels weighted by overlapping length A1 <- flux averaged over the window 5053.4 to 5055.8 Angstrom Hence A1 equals 9.18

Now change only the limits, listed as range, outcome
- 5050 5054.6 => 8.95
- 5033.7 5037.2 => 9.1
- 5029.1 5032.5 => 8.9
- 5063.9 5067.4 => 8.99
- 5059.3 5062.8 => 9.52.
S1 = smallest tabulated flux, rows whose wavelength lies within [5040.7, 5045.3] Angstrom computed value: 7.798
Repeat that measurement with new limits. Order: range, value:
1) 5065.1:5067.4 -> 8.86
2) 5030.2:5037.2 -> 8.905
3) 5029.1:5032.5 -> 8.728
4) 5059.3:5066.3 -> 8.93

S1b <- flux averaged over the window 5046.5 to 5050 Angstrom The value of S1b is 9.27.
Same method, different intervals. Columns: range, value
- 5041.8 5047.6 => 8.57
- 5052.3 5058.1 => 9.23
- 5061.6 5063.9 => 9.45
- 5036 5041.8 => 8.39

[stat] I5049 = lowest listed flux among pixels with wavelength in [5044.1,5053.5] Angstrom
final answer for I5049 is 8.572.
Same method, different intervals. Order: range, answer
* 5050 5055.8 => 8.856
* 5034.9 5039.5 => 8.399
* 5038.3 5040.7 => 8.07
